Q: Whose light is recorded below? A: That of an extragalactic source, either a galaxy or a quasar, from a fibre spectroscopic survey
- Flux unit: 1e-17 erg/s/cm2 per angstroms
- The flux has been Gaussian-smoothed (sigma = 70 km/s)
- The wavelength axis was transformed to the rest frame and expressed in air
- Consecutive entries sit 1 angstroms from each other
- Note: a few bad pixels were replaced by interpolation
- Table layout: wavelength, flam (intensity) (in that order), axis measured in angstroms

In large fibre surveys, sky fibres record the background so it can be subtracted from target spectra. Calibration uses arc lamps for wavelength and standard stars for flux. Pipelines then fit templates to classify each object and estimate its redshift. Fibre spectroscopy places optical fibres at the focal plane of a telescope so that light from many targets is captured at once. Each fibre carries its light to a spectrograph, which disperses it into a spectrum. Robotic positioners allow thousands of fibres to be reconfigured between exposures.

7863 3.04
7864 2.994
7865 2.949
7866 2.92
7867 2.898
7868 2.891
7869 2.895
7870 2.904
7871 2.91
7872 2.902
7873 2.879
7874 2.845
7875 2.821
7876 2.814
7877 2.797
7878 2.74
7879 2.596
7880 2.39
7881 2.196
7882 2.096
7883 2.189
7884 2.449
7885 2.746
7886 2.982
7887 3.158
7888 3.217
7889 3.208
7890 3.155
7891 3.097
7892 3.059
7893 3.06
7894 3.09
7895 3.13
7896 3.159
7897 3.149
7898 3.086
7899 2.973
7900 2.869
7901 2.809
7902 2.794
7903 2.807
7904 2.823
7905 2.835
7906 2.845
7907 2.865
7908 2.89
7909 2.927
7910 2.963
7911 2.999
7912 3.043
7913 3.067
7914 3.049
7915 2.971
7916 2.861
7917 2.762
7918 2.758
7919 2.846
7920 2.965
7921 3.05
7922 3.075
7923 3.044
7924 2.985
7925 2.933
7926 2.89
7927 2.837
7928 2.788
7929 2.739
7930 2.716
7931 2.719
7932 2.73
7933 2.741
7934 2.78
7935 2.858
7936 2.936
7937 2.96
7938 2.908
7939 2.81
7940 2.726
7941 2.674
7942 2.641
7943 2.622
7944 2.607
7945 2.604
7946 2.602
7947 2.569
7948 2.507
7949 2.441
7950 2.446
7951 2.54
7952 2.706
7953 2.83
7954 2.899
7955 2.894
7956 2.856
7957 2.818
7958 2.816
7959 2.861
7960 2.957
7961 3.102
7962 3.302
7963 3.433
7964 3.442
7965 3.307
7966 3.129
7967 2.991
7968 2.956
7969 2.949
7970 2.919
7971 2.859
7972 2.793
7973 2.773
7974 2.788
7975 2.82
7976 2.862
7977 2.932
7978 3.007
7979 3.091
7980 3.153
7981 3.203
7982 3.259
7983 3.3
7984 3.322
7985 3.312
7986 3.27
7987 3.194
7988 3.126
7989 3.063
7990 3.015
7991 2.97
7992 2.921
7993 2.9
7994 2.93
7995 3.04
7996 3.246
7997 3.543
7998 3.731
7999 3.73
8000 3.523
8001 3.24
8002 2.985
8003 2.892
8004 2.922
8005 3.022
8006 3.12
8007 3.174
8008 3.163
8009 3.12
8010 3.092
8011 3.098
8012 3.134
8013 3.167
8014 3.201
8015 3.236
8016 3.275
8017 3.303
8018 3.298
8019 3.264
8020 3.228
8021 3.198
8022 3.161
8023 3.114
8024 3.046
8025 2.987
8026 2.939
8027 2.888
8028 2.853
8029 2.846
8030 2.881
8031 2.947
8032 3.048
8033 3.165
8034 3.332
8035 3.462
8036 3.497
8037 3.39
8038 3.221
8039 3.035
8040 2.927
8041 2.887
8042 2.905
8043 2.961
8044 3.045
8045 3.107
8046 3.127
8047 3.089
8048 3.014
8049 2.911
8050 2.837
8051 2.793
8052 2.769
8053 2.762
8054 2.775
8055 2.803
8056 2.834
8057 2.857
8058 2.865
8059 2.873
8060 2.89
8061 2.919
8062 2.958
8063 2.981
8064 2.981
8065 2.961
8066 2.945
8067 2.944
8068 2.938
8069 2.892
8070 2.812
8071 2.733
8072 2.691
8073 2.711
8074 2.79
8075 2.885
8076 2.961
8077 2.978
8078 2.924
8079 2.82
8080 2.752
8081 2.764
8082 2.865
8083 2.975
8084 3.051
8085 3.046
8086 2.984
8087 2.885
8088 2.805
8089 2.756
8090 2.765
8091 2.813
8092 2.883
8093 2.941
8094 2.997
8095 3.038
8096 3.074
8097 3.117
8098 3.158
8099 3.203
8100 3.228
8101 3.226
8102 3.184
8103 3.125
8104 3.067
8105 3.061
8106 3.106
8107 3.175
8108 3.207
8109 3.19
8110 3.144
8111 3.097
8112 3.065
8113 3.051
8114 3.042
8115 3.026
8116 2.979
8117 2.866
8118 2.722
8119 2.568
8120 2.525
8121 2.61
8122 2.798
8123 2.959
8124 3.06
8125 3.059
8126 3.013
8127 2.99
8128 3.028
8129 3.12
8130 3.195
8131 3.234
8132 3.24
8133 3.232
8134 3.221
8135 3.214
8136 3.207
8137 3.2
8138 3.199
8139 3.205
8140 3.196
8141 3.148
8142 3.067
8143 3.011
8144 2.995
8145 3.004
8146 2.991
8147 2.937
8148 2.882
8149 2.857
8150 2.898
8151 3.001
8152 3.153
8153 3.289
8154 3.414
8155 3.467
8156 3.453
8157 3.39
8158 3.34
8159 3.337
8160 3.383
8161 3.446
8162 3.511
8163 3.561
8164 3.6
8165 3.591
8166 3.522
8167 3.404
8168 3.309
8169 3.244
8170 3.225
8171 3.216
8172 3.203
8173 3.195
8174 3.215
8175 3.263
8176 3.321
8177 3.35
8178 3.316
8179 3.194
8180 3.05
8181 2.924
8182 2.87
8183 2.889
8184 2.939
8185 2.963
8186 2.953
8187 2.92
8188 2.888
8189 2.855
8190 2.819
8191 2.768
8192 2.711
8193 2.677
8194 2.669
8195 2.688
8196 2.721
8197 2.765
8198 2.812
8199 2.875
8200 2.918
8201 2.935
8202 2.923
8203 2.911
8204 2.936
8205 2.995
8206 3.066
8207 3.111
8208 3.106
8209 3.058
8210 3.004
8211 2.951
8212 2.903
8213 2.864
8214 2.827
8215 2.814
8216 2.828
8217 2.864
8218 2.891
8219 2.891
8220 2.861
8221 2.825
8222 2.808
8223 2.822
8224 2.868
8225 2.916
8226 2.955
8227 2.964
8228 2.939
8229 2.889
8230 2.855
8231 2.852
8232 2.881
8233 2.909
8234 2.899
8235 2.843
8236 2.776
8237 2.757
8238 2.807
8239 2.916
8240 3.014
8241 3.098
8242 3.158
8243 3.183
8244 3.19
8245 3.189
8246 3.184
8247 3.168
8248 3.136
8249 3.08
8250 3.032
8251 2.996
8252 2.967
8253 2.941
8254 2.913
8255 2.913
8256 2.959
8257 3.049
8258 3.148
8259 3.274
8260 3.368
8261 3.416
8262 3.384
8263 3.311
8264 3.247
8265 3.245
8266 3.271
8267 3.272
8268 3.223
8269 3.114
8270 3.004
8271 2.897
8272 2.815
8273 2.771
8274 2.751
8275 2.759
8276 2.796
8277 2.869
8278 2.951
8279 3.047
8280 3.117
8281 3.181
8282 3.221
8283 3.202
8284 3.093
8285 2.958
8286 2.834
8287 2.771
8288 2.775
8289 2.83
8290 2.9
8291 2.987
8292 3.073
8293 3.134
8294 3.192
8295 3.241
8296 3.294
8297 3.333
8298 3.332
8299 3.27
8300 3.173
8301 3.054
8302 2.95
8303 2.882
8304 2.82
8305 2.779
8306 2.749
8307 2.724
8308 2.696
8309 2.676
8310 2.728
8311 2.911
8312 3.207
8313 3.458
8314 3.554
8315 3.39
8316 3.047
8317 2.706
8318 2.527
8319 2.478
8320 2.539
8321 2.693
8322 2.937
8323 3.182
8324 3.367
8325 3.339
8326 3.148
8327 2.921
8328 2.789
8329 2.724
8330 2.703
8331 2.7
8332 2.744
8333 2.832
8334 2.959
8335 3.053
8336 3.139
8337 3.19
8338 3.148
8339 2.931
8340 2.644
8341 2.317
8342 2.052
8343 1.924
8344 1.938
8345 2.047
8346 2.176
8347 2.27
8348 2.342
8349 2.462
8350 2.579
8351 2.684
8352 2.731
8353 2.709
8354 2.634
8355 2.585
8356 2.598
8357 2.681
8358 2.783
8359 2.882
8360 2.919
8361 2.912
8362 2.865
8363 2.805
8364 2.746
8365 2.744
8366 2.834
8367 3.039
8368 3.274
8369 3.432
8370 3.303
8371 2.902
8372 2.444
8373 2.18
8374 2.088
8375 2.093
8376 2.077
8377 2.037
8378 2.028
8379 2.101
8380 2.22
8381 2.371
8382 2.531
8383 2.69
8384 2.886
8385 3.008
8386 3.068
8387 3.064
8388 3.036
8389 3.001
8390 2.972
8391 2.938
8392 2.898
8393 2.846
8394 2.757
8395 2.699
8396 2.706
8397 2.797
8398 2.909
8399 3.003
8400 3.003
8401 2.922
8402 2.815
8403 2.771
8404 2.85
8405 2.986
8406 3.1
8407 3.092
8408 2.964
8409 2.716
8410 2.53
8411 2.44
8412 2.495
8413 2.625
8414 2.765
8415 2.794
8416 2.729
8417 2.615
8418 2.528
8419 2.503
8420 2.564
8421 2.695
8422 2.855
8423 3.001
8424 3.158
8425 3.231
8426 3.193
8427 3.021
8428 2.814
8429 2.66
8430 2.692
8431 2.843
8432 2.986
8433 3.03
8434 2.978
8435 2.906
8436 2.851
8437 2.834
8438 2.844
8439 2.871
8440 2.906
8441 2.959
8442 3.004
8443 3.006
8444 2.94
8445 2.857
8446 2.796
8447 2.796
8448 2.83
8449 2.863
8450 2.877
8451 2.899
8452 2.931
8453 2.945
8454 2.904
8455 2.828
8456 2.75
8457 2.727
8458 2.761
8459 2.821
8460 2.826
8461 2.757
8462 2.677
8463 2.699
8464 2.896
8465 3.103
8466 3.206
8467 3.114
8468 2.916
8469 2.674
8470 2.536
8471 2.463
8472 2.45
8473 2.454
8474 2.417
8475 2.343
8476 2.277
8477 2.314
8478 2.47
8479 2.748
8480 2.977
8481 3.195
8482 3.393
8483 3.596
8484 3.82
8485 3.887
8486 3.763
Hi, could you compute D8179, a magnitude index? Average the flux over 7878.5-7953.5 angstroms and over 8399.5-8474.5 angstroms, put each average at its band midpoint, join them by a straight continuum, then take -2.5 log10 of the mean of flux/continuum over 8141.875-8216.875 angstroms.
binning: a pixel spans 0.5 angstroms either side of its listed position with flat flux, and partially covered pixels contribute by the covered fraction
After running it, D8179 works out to -0.09 mag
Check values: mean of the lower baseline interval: 2.83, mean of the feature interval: 3.07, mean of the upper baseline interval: 2.82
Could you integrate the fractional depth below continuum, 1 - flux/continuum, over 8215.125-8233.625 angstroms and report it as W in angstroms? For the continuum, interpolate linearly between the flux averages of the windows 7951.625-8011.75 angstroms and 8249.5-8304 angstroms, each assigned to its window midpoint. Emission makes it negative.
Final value 1.1 angstroms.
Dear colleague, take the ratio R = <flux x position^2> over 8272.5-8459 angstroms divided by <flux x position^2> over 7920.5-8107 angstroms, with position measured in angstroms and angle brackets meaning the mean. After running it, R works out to 1.0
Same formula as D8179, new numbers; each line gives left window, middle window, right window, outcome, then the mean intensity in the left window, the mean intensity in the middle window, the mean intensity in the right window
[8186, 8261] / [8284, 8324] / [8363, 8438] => -0.04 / 2.94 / 2.98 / 2.77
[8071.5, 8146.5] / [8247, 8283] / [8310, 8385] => -0.09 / 3.01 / 3.07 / 2.72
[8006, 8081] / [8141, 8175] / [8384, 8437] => -0.10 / 3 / 3.24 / 2.85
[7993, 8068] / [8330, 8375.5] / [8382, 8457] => 0.09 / 3.07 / 2.67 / 2.86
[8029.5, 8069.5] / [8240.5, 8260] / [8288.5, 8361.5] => -0.08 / 2.99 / 3.09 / 2.84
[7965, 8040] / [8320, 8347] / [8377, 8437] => 0.04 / 3.12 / 2.74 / 2.79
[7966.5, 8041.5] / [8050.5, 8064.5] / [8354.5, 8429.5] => 0.07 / 3.11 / 2.86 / 2.76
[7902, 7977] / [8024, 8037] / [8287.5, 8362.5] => -0.08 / 2.86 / 3.08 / 2.84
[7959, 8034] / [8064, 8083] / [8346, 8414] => 0.06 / 3.11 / 2.86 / 2.72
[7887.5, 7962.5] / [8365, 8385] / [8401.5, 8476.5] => 0.10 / 2.88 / 2.57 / 2.81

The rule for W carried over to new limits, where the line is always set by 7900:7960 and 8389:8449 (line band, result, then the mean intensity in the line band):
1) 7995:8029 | -4.23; 3.17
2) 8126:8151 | -2.32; 3.09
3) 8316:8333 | -0.05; 2.85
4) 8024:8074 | -2.39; 2.96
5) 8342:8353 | 2.02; 2.32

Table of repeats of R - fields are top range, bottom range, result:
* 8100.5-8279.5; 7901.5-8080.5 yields 1.08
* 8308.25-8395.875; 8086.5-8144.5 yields 0.96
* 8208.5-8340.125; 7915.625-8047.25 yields 1.07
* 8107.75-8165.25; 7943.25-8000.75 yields 1.08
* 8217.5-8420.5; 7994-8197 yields 0.99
